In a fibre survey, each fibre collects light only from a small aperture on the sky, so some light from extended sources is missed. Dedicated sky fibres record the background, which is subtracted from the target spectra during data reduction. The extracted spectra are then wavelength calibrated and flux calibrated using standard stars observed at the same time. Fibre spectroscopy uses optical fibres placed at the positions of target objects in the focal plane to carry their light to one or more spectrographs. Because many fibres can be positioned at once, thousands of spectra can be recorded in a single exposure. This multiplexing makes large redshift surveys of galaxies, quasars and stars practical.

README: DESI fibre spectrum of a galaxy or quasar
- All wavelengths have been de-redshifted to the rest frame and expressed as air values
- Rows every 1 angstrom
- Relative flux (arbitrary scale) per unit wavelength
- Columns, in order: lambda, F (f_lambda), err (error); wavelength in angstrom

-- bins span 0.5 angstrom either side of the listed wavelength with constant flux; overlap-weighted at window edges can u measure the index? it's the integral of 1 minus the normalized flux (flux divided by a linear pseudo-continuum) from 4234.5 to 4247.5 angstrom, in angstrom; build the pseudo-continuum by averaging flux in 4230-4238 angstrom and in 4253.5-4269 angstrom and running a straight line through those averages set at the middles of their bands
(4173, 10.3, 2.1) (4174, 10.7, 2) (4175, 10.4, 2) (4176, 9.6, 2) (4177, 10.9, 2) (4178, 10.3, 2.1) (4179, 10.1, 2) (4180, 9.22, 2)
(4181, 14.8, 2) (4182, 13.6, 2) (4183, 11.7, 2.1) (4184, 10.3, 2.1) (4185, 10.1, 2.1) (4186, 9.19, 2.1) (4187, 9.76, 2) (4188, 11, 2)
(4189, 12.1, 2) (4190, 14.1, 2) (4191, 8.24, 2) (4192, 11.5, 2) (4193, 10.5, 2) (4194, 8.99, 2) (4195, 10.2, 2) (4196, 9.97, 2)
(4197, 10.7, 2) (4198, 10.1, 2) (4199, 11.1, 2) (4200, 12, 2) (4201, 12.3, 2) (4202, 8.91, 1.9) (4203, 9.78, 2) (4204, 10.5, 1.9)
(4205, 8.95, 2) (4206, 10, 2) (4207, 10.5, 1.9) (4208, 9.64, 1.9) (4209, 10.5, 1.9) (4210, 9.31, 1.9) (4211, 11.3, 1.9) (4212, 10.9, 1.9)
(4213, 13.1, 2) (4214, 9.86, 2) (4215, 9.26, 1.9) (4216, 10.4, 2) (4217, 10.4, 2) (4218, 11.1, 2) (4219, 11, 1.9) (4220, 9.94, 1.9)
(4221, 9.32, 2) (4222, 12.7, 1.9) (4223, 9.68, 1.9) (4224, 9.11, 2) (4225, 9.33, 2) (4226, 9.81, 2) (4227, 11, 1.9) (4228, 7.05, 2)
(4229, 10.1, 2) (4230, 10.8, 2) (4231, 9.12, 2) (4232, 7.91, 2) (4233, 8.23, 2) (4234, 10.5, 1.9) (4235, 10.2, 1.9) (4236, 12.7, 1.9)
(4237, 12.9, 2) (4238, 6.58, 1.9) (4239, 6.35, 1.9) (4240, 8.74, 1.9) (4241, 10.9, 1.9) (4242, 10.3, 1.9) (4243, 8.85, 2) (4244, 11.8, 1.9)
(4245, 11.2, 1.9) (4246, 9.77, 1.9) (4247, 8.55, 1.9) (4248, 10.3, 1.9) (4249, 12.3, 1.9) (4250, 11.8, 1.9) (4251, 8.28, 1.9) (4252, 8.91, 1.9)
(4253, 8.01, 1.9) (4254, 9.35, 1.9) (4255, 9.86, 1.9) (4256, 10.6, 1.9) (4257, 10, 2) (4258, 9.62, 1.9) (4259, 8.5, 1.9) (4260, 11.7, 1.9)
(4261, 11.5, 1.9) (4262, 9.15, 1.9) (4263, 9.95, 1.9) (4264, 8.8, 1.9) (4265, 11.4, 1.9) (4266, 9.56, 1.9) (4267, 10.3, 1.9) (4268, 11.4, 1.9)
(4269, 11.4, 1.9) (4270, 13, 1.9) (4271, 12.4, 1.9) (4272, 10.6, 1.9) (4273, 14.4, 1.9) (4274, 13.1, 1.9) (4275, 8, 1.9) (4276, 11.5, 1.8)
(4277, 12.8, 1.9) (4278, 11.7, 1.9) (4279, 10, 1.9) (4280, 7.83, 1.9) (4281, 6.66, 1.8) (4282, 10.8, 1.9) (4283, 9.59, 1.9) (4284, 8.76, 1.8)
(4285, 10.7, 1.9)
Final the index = 0.2 angstrom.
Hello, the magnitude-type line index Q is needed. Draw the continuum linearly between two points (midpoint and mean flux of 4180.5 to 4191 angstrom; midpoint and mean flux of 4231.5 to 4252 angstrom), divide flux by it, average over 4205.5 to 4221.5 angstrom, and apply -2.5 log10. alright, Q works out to 0.03 mag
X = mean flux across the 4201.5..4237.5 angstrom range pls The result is 10.2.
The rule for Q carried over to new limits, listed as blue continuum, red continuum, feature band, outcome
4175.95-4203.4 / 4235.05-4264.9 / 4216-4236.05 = 0.03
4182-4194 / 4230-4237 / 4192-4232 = 0.02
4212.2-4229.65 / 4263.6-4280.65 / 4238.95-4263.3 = 0.08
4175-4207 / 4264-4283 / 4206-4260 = 0.08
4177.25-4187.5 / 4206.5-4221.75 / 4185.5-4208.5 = 0.03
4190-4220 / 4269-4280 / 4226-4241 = 0.15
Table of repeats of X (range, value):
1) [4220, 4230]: 9.85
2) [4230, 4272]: 10.1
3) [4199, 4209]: 10.3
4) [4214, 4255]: 9.86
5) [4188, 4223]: 10.6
